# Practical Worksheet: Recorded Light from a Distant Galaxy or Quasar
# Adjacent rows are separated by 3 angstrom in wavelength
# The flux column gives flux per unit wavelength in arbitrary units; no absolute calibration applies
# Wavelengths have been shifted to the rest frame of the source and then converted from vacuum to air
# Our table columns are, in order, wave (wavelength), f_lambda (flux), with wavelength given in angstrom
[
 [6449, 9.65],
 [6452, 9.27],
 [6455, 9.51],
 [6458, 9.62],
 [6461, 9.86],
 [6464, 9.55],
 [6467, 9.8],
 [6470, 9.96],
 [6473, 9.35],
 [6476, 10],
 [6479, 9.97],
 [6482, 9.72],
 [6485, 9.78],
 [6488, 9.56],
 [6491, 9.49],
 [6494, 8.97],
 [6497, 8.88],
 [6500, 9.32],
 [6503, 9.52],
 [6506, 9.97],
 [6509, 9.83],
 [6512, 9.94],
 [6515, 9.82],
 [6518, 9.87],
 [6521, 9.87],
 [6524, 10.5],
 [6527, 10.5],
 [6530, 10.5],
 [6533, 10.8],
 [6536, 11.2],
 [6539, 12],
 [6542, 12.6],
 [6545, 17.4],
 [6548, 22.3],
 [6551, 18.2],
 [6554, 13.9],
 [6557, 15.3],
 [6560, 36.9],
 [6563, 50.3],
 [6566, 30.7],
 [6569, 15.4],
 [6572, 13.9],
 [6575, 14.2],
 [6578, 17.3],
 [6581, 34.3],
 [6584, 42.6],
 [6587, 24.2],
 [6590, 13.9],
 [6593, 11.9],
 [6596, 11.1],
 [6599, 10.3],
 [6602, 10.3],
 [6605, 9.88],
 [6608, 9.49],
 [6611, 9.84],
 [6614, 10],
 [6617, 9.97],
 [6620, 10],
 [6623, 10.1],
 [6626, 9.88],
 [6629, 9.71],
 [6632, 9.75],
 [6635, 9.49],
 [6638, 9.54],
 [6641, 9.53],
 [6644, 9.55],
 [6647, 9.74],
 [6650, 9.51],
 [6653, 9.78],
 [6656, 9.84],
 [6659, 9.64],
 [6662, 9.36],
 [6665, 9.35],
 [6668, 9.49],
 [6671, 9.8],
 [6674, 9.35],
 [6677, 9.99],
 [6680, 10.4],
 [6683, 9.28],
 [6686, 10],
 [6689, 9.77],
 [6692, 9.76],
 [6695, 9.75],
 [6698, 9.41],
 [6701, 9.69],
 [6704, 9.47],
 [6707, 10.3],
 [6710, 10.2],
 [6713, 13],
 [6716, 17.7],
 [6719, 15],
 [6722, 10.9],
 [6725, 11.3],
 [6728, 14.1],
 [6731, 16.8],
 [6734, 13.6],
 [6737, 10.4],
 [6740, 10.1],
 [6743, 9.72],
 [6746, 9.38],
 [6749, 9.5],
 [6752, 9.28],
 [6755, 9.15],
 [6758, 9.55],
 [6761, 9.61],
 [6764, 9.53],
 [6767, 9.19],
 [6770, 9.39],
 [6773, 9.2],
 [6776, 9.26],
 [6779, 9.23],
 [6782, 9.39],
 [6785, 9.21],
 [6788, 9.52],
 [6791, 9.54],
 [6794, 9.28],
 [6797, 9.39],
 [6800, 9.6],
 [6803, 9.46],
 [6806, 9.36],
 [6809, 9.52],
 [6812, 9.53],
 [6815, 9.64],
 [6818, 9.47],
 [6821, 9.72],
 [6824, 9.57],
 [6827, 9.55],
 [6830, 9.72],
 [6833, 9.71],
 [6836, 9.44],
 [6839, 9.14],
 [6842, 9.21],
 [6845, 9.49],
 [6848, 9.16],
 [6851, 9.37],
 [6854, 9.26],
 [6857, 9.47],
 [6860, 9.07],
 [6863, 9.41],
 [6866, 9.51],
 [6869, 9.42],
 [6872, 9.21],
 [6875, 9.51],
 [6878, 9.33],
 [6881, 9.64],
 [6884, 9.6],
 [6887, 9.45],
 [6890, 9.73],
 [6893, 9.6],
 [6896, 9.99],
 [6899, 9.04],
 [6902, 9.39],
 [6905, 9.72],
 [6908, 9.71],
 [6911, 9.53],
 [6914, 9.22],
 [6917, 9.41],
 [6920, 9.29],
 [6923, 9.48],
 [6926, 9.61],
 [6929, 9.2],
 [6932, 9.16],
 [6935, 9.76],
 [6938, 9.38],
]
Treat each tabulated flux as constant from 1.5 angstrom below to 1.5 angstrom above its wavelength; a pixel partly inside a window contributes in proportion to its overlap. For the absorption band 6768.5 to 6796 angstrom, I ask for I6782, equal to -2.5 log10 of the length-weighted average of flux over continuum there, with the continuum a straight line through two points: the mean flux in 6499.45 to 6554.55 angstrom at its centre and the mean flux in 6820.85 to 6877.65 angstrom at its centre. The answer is 0.07 mag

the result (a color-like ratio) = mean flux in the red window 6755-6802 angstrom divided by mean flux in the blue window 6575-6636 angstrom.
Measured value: 0.7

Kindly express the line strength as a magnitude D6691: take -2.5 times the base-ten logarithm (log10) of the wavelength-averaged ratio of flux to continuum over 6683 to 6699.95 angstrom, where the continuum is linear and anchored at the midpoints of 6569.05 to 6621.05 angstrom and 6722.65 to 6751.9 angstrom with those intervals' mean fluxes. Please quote 0.30 mag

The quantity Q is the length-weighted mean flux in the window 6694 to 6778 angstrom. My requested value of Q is 10.9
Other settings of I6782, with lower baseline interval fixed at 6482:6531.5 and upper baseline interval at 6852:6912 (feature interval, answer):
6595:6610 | -0.05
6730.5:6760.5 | -0.10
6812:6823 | -0.01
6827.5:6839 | 0.00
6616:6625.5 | -0.04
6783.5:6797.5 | 0.02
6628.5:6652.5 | 0.01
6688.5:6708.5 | -0.01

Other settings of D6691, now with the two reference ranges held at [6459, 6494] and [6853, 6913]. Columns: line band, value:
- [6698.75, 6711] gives -0.03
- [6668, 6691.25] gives -0.02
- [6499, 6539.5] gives -0.06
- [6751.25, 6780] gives 0.02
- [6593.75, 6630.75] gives -0.05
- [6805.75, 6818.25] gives 0.00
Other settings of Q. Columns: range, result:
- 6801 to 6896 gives 9.47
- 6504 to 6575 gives 16.1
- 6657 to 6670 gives 9.49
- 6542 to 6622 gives 18.4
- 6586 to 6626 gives 11.4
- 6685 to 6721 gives 11.2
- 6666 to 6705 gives 9.7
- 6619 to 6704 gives 9.69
